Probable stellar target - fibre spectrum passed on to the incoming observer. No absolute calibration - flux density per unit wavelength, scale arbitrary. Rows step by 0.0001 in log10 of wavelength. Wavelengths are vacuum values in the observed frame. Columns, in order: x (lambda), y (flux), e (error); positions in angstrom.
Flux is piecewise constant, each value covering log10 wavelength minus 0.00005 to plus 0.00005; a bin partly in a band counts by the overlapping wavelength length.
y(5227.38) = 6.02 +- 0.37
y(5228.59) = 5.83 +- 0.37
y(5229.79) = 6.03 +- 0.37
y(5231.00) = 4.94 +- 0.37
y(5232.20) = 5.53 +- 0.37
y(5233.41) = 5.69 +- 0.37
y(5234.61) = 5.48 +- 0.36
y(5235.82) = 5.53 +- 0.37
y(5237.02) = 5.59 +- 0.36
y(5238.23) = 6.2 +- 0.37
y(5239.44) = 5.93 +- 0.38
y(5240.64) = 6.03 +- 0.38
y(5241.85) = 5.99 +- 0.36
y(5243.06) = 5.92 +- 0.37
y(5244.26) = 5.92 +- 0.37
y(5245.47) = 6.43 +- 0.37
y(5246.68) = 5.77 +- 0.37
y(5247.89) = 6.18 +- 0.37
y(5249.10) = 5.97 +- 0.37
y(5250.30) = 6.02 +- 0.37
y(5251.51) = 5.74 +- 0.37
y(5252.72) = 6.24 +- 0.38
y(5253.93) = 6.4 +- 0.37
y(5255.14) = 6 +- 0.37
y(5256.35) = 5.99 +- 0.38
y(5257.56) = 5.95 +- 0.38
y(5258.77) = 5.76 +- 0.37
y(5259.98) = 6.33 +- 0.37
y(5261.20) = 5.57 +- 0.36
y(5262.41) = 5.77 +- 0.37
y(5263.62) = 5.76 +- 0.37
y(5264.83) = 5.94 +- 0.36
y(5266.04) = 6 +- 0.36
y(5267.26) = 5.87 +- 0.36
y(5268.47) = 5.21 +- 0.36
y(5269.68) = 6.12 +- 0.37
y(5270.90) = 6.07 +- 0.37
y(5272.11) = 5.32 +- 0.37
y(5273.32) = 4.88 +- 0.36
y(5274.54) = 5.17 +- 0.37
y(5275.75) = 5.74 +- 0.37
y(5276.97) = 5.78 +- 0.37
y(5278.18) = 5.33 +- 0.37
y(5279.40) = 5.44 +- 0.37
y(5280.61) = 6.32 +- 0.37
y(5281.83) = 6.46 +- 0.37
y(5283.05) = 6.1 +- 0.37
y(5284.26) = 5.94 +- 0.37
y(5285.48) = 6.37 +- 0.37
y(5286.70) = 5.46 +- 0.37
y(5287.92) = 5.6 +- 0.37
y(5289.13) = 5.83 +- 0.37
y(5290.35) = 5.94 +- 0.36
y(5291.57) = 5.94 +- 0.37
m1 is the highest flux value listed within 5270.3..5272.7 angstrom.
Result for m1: 6.07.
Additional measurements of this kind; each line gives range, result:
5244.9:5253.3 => 6.43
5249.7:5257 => 6.4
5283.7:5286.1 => 6.37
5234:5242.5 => 6.2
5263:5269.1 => 6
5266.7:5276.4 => 6.12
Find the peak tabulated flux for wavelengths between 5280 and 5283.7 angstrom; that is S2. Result 6.46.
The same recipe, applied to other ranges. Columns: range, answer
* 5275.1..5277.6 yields 5.78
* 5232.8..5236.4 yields 5.69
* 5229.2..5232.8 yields 6.03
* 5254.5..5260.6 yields 6.33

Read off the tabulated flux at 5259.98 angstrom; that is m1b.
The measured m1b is 6.33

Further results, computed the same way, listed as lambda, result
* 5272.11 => 5.32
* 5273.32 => 4.88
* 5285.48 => 6.37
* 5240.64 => 6.03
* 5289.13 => 5.83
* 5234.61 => 5.48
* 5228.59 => 5.83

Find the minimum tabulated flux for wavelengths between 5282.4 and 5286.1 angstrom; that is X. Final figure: 5.94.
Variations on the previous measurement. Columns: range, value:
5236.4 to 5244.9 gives 5.59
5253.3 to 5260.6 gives 5.76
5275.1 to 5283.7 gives 5.33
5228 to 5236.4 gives 4.94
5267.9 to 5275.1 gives 4.88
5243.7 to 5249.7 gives 5.77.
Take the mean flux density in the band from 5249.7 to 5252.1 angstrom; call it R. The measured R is 5.89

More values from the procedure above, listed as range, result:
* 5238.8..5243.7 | 5.97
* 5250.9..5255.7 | 6.09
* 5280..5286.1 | 6.23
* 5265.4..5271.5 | 5.85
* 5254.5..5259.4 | 5.93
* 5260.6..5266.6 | 5.81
